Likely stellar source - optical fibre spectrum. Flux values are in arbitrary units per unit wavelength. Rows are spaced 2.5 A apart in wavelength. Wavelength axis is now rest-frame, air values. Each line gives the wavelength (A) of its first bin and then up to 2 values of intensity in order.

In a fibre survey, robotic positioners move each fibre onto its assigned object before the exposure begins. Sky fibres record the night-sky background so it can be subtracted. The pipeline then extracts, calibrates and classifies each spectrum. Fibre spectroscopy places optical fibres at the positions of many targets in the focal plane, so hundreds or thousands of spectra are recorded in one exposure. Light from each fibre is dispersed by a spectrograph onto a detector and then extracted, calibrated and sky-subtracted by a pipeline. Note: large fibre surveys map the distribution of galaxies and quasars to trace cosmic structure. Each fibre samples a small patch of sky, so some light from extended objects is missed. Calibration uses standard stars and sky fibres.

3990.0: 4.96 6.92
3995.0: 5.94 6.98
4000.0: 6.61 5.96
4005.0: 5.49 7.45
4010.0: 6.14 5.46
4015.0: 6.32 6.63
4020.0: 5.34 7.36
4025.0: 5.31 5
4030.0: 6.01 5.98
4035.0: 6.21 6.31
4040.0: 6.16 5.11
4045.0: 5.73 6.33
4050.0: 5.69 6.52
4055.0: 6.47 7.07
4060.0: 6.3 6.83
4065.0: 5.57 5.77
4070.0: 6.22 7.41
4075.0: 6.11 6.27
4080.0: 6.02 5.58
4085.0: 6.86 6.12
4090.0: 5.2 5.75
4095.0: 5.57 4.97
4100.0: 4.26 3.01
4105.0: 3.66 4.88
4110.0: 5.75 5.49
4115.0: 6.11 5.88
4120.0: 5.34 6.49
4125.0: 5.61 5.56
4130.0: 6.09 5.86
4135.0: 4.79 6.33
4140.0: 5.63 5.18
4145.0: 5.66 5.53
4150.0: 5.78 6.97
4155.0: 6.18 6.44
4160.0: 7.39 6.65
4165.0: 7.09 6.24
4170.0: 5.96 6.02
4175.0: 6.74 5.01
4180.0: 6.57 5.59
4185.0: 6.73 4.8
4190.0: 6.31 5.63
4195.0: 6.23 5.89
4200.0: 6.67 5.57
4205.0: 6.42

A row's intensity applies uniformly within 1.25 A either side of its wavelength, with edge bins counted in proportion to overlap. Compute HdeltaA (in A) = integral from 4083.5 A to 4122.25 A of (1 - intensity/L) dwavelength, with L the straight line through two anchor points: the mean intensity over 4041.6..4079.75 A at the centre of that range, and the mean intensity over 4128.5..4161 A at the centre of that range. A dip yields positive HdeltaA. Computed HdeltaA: 5.2 A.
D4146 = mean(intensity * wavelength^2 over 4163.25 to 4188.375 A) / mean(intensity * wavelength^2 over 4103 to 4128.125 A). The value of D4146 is 1.2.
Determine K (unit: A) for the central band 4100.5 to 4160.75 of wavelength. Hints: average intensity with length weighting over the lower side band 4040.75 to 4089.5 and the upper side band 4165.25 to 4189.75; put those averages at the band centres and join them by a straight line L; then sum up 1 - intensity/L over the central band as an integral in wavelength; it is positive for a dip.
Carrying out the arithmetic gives 4.67 A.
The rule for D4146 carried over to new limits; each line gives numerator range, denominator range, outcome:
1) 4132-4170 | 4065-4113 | 1.14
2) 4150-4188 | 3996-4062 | 1.10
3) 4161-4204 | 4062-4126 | 1.13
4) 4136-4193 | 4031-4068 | 1.05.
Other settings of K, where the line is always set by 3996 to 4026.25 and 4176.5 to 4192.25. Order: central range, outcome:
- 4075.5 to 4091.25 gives 0.17 A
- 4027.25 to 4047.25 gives 1.00 A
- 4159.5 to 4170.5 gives -1.46 A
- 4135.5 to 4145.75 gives 0.53 A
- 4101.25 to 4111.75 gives 2.86 A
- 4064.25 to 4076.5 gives -0.27 A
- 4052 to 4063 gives -0.88 A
